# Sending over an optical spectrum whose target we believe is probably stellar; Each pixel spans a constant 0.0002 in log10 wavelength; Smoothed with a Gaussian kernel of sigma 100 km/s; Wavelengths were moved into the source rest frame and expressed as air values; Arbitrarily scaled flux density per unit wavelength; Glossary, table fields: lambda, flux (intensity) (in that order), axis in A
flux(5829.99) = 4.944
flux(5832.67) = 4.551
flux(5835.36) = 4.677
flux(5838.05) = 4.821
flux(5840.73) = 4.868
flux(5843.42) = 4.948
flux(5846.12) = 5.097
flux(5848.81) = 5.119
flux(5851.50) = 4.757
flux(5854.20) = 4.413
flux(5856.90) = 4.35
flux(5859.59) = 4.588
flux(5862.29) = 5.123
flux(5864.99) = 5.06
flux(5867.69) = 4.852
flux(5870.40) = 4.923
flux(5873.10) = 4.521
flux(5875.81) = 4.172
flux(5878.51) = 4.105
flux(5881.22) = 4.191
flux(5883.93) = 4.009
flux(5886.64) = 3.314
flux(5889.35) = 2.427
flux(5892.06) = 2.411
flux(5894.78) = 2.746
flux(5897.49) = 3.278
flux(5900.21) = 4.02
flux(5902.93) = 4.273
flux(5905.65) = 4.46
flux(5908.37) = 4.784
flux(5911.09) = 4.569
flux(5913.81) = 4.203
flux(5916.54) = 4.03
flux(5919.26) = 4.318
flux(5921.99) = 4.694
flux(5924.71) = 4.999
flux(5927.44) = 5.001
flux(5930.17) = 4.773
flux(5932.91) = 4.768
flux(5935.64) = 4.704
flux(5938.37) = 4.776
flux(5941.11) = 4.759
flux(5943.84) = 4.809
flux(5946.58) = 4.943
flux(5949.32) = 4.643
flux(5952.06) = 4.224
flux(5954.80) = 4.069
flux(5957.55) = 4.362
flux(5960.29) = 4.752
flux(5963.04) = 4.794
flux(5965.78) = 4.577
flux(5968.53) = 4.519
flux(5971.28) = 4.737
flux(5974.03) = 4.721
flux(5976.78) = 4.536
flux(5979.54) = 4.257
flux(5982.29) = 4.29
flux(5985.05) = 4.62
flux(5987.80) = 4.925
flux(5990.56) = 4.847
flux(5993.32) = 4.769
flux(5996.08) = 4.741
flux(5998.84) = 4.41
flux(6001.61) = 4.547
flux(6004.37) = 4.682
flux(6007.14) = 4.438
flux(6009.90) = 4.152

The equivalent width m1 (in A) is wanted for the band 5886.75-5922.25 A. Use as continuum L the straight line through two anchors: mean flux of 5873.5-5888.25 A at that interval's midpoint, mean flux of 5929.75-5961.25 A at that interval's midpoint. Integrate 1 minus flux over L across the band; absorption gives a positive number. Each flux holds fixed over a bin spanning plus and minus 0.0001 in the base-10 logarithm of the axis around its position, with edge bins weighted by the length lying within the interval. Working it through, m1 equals 3.4 A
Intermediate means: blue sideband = 3.97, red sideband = 4.63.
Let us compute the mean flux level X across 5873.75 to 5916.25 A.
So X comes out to 3.82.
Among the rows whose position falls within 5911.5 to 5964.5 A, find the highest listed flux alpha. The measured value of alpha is 5.001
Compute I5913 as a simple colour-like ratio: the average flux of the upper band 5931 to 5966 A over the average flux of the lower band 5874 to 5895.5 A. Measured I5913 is 1.34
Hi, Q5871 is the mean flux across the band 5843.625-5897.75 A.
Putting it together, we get 4.21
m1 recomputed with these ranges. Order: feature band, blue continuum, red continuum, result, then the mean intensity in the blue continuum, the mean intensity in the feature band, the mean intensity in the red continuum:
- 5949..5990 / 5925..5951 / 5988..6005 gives 1.7 A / 4.8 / 4.54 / 4.68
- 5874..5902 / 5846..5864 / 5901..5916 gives 6.5 A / 4.76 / 3.5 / 4.42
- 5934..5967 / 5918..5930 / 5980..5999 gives 0.7 A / 4.76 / 4.62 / 4.66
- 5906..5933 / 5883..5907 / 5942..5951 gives -3.6 A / 3.43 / 4.6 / 4.78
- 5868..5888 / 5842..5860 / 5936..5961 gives 2.1 A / 4.76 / 4.21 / 4.59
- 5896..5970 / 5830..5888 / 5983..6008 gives 1.8 A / 4.6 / 4.52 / 4.66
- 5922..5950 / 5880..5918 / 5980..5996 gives -4.6 A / 3.77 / 4.82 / 4.67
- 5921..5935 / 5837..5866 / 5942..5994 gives -0.5 A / 4.83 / 4.84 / 4.6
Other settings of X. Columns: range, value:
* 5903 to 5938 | 4.6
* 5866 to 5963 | 4.29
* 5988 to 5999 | 4.75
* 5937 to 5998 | 4.62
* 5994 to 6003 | 4.58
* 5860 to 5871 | 4.96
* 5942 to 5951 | 4.78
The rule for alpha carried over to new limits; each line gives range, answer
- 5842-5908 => 5.123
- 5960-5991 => 4.925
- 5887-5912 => 4.784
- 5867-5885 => 4.923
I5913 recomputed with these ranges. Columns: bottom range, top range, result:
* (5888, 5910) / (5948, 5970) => 1.26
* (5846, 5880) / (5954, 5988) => 0.97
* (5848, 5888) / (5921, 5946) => 1.07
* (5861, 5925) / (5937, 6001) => 1.12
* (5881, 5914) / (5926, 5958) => 1.25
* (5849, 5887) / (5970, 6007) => 1.02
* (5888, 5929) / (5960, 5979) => 1.15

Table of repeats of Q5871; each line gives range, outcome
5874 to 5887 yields 4.03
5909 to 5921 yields 4.32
